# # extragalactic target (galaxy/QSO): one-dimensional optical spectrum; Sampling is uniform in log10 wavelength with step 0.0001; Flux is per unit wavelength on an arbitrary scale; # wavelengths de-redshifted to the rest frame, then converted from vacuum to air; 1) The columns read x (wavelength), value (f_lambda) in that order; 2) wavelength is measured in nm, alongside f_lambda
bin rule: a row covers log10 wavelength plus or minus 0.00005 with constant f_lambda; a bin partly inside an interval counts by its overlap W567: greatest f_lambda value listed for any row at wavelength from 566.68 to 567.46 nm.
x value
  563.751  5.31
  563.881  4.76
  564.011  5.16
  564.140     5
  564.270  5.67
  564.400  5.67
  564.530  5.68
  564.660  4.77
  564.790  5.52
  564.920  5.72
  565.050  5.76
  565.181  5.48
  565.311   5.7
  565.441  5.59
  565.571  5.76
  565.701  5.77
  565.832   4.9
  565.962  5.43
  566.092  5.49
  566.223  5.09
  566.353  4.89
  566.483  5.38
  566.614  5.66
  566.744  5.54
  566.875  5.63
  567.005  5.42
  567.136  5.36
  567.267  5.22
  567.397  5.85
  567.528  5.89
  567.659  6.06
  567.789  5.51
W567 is 5.85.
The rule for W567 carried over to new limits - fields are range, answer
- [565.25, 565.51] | 5.7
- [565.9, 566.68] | 5.66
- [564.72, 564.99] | 5.72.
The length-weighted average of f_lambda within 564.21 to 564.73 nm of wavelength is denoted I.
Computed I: 5.45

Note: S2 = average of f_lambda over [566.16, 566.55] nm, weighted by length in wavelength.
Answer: 5.13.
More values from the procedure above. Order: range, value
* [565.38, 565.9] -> 5.5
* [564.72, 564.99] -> 5.61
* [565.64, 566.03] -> 5.36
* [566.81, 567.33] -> 5.41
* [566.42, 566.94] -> 5.55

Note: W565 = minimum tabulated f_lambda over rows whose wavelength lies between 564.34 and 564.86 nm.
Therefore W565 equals 4.77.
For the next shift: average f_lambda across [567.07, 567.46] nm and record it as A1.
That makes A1 5.47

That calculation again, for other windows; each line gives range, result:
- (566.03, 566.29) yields 5.28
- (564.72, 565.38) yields 5.63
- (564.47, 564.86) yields 5.33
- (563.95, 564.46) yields 5.38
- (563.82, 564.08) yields 4.98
